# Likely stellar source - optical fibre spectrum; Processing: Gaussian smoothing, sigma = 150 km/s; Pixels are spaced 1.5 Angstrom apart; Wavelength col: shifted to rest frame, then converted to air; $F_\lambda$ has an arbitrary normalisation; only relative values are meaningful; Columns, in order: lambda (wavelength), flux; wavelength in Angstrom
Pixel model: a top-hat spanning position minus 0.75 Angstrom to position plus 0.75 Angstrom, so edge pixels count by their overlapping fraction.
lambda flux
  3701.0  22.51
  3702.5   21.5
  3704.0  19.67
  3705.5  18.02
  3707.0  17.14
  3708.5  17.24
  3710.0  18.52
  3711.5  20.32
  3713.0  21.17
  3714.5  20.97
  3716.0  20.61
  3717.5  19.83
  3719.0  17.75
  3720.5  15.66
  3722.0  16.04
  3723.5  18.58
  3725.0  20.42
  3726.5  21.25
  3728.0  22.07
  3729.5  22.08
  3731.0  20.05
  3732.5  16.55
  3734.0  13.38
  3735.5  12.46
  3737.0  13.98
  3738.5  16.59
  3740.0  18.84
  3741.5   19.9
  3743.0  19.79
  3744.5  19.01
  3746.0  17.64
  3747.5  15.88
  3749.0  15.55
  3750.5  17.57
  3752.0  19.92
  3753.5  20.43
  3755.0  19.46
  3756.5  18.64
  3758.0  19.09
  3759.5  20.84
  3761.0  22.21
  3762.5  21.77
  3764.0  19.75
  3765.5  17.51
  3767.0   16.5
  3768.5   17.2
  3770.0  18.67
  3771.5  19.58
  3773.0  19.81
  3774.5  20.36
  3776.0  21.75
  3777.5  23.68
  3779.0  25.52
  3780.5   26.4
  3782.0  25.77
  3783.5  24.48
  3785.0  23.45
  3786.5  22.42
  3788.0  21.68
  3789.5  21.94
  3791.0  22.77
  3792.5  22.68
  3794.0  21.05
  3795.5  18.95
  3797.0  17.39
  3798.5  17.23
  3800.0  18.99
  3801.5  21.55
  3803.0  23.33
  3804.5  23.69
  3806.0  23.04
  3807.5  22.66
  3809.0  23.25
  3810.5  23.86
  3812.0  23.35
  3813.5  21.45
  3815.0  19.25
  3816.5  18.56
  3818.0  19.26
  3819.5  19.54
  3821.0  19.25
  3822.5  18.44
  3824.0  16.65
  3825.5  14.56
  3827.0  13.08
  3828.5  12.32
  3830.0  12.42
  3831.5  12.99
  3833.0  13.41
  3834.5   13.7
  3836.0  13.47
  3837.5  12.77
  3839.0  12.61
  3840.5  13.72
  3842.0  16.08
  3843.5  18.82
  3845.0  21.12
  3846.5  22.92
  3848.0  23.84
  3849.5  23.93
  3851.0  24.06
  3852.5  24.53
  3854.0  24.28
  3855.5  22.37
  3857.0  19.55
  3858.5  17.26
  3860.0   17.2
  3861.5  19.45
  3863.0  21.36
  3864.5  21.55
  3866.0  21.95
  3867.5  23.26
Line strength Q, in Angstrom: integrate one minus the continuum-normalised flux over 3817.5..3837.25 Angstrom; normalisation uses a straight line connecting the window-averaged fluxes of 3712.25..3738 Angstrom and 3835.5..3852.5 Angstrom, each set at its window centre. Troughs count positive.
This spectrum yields 3.7 Angstrom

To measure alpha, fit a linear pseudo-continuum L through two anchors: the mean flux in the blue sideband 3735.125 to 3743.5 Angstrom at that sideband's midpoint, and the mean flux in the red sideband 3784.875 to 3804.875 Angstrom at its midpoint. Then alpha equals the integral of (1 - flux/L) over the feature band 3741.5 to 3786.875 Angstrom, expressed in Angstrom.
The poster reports -3.4 Angstrom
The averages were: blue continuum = 17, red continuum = 21.1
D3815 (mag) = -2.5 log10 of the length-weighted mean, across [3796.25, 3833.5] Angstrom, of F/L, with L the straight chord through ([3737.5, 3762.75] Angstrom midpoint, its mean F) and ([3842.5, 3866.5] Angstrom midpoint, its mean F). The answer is 0.09 mag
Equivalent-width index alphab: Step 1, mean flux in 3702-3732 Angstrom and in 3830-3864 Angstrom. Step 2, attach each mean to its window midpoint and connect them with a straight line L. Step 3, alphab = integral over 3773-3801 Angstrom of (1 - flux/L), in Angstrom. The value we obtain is -4.51 Angstrom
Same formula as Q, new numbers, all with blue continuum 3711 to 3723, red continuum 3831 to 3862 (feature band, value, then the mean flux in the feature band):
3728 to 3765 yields 0.8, 18.5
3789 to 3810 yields -3.0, 21.3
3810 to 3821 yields -1.1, 20.6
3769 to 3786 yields -3.5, 22.6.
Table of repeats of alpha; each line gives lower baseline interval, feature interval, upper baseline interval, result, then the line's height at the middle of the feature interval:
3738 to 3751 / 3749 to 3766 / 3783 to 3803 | -0.7 Angstrom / 18.8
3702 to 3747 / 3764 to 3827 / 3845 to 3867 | -1.8 Angstrom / 20.3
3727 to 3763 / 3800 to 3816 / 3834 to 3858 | -2.8 Angstrom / 19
